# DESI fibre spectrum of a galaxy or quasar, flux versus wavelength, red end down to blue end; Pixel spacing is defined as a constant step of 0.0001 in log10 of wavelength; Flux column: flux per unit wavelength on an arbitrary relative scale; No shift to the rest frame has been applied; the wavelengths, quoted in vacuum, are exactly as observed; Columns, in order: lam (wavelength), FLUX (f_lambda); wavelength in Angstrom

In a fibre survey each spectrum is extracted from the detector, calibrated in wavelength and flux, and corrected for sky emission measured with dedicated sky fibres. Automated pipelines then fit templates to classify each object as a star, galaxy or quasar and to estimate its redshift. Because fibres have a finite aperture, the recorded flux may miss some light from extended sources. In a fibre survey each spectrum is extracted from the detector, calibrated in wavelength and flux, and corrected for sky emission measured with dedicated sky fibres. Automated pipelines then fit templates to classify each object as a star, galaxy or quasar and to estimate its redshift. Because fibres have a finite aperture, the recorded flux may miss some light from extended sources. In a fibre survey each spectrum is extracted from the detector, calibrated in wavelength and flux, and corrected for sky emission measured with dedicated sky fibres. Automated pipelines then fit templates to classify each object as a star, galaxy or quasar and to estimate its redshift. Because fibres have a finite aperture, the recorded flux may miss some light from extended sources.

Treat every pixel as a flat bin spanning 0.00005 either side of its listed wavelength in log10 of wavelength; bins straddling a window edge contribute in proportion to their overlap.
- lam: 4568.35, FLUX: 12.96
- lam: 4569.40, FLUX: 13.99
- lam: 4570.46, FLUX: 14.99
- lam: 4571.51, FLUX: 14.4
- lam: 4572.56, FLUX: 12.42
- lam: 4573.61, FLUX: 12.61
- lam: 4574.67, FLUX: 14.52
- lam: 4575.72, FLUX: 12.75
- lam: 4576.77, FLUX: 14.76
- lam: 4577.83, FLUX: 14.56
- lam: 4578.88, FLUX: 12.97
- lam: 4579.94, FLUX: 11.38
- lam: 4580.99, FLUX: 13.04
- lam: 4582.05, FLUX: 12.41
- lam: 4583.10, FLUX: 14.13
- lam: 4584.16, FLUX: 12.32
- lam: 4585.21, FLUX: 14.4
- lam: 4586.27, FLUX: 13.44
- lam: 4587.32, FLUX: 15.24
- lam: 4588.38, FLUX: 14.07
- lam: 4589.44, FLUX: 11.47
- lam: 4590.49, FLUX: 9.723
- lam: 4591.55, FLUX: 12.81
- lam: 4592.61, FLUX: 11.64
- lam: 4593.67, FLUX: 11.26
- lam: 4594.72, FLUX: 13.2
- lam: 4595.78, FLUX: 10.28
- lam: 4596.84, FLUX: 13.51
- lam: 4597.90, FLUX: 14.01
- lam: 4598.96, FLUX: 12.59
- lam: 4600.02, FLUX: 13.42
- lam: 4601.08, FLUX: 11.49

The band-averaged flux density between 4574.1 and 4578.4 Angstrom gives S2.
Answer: 14.1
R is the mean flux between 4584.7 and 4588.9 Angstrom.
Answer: 14.3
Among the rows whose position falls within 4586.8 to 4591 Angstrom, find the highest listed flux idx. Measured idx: 15.24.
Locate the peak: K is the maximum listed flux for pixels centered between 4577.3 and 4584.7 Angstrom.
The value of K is 14.56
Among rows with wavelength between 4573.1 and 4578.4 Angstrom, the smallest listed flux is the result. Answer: 12.61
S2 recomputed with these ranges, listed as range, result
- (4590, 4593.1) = 11.4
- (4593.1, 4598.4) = 12.4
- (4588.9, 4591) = 10.6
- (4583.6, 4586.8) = 13.4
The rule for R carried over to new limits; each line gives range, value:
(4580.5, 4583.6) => 13.2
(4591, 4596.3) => 11.8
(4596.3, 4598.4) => 13.7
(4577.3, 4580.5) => 13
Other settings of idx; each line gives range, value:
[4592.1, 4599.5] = 14.01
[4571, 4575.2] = 14.52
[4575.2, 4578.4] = 14.76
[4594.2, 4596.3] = 13.2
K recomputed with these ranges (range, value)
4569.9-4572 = 14.99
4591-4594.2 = 12.81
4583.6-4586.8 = 14.4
